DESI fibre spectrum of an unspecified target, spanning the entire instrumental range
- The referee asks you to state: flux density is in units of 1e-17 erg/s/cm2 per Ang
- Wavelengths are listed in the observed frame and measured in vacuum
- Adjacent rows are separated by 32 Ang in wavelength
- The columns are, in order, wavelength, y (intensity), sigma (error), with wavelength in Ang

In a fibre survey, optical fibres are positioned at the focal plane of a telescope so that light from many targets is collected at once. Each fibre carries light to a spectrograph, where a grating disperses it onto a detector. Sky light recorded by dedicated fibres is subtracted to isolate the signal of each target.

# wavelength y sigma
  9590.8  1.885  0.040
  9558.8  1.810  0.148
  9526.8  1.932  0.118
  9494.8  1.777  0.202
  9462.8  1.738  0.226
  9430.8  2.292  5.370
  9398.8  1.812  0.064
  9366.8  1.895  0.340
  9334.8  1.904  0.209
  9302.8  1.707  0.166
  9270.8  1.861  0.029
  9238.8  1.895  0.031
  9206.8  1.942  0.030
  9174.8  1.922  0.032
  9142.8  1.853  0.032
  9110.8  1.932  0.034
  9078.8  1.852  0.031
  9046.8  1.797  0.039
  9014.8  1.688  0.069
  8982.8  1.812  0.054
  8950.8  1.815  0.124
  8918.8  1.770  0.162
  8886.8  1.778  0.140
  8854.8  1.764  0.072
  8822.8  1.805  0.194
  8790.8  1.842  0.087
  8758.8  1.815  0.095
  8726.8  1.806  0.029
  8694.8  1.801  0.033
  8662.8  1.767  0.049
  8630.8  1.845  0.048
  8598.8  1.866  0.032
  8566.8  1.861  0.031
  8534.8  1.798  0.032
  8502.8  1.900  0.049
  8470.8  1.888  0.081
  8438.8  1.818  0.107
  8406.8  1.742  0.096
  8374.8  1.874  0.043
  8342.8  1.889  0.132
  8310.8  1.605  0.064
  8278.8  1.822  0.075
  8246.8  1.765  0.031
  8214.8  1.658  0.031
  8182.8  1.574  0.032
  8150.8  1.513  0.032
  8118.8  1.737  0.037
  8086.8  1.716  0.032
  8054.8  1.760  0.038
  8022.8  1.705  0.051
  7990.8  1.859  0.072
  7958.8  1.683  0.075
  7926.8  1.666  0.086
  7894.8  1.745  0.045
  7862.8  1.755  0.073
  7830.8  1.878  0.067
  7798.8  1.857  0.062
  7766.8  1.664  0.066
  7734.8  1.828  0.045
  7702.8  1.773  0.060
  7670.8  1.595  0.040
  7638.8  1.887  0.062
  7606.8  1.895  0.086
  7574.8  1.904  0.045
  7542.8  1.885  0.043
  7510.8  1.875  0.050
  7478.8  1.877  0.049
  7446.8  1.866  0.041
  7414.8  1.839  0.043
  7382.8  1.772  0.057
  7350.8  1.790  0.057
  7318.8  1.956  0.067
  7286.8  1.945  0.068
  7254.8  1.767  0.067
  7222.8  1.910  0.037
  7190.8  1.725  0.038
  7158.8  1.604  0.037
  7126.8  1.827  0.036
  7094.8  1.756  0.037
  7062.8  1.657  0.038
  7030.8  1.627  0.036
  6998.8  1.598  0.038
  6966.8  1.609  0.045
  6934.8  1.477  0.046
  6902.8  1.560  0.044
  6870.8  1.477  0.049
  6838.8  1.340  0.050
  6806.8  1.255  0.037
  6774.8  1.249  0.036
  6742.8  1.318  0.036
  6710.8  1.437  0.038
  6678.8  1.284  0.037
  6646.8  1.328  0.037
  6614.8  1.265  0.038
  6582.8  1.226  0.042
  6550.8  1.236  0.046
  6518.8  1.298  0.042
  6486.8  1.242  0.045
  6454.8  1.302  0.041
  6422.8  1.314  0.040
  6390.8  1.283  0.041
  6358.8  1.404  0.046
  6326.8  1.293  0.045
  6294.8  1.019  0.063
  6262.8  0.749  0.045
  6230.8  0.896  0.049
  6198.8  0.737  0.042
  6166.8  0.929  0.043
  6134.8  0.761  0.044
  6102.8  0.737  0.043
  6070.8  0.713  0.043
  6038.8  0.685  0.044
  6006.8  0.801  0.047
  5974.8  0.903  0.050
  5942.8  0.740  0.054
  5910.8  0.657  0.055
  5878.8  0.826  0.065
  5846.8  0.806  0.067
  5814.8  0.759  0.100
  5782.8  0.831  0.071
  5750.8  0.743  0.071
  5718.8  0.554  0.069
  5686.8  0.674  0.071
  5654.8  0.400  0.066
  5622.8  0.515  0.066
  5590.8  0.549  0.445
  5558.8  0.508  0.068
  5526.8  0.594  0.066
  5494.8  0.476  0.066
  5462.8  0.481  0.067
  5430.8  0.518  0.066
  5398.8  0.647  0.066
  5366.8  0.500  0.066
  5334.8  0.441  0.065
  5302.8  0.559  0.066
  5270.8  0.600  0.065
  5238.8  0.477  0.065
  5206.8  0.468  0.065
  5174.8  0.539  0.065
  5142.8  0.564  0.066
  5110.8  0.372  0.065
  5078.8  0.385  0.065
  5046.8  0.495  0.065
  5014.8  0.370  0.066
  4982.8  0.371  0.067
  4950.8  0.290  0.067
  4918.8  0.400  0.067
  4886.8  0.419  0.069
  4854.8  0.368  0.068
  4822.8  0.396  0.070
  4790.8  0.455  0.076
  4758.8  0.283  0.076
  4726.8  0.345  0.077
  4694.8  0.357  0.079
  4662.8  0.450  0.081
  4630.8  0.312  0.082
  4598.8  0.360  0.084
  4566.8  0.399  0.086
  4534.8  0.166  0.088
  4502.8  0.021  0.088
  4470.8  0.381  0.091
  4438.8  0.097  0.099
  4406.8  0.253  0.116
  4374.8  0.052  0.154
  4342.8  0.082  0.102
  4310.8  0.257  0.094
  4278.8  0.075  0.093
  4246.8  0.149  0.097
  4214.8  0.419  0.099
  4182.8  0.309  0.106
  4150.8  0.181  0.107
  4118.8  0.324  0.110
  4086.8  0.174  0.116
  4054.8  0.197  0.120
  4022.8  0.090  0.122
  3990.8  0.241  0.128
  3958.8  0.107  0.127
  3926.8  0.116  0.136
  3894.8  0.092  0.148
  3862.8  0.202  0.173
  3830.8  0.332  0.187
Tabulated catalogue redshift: 0.579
